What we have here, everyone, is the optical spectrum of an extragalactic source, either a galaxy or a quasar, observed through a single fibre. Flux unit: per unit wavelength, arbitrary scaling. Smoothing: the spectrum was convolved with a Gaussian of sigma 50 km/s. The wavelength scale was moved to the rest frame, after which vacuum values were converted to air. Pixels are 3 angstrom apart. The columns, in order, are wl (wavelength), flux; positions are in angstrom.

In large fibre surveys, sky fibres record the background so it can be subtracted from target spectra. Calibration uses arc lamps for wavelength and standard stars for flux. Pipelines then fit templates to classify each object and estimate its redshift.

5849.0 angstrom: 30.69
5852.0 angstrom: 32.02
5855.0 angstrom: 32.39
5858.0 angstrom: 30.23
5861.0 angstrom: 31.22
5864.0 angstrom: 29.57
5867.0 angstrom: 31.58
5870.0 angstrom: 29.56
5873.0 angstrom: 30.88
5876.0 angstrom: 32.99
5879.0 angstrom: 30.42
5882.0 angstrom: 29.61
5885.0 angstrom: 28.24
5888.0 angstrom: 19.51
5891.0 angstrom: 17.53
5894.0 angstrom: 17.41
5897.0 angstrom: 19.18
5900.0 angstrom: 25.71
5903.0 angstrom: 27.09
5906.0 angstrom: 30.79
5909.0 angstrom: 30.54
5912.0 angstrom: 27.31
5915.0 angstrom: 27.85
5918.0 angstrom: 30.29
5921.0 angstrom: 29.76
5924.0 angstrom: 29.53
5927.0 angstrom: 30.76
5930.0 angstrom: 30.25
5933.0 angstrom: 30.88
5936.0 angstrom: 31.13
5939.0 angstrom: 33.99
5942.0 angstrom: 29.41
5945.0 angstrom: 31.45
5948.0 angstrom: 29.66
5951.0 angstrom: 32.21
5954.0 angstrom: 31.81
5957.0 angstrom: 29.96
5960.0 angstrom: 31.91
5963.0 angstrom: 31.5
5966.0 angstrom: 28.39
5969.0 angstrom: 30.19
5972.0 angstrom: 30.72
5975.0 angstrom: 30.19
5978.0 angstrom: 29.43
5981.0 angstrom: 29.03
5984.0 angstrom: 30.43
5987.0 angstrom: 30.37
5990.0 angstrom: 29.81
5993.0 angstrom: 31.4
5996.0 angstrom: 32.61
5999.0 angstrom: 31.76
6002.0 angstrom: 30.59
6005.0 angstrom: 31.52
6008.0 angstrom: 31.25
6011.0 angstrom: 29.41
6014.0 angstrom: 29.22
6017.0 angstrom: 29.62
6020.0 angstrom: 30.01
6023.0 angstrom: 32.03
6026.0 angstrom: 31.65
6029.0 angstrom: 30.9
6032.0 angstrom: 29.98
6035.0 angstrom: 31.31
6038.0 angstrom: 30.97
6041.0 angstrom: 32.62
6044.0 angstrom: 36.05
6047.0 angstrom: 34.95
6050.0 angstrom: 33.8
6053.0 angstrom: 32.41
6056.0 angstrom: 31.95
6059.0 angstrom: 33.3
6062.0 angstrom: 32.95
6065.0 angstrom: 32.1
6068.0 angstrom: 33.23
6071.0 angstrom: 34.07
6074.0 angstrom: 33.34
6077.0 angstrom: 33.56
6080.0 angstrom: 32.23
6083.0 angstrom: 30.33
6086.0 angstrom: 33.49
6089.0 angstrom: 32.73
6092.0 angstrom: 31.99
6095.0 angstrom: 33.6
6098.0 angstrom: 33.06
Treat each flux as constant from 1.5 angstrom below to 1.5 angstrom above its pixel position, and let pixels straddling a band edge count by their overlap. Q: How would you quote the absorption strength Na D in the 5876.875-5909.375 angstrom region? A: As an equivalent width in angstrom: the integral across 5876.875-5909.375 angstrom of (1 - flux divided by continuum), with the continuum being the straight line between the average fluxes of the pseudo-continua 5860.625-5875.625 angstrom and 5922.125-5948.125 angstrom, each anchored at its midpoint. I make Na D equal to 6.0 angstrom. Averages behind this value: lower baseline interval 30.7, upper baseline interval 30.8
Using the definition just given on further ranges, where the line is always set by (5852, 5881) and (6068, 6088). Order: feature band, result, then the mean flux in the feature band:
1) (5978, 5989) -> 0.7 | 29.9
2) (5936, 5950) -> 0.2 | 31.2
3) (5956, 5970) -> 0.6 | 30.4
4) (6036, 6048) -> -0.3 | 33.5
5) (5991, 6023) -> 1.4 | 30.8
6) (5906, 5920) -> 1.0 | 29.2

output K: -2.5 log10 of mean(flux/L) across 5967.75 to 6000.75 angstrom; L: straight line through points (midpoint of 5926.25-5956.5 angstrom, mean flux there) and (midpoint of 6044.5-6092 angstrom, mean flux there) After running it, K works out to 0.042 mag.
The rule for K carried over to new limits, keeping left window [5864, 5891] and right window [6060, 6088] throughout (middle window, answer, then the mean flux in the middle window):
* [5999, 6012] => 0.02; 30.9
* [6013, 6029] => 0.04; 30.6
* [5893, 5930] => 0.07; 27.4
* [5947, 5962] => -0.04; 31.2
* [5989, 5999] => -0.01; 31.4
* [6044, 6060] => -0.04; 33.5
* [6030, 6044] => 0.01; 31.7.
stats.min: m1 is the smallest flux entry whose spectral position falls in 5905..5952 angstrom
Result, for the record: 27.31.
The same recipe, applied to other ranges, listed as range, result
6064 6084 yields 30.33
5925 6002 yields 28.39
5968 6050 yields 29.03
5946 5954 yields 29.66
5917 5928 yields 29.53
